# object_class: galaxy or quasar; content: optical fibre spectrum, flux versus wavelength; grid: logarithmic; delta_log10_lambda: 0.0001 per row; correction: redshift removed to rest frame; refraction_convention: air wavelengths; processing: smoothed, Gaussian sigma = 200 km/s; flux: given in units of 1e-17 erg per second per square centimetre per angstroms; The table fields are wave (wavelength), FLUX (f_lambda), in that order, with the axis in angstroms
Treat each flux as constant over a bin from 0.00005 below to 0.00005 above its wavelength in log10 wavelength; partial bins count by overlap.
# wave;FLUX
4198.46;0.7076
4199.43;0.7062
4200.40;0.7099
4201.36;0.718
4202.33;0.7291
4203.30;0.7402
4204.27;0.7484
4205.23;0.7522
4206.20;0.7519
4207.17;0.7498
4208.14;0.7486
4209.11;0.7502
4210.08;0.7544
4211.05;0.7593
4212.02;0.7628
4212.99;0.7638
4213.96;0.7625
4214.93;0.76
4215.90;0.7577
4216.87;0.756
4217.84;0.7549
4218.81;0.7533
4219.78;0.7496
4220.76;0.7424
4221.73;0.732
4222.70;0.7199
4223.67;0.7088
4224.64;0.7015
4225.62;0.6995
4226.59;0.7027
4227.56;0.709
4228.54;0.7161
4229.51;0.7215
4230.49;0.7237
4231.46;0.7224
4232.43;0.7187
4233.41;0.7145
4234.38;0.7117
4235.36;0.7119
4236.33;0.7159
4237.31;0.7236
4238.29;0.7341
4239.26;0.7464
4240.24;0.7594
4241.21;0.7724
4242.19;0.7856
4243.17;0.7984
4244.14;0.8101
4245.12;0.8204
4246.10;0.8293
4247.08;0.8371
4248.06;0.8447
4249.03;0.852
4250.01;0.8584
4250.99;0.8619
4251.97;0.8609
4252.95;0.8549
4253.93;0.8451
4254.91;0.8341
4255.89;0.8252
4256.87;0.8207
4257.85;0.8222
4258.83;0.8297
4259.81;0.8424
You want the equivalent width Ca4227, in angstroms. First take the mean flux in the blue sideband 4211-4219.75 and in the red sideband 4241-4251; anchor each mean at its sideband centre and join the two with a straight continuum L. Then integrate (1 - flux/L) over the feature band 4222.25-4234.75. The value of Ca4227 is 1.2 angstroms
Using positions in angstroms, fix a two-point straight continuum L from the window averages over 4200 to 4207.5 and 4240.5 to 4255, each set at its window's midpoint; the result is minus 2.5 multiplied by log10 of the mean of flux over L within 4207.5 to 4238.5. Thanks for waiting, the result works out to 0.064 mag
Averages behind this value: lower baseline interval 0.738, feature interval 0.733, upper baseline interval 0.83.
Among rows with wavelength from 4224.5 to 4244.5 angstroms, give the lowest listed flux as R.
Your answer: 0.6995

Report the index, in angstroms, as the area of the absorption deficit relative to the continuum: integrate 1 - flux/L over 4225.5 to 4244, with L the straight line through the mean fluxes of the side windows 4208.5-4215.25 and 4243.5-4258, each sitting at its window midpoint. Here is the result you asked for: 1.67 angstroms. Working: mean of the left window 0.759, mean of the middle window 0.733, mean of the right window 0.838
